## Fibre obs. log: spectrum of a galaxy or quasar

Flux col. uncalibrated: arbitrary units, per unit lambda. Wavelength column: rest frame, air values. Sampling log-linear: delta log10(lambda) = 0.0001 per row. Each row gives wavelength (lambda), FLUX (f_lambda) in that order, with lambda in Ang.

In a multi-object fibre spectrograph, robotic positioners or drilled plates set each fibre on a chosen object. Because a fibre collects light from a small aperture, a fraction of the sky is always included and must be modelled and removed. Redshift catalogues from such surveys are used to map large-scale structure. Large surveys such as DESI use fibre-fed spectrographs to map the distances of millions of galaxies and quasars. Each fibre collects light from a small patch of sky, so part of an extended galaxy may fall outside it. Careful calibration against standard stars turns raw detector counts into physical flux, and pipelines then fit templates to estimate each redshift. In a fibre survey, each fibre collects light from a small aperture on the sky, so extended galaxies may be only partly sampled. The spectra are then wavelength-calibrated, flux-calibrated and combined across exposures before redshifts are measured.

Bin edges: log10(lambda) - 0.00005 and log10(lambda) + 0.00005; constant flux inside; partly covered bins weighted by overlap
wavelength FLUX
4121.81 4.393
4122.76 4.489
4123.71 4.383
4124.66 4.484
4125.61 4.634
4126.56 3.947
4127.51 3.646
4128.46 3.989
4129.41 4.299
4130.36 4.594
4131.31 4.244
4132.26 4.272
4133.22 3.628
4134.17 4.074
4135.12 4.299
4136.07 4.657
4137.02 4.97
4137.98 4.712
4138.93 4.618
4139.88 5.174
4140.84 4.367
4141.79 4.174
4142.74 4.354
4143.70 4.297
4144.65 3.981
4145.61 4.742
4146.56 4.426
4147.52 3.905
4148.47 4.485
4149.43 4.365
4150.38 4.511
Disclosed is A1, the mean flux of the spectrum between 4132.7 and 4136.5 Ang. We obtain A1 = 4.16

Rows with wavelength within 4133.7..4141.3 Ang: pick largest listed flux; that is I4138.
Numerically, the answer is 5.174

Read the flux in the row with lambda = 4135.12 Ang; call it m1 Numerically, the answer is 4.299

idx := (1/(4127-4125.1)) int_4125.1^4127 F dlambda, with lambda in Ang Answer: 4.3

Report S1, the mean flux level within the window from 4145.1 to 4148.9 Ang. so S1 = 4.38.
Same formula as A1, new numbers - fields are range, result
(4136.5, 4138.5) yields 4.83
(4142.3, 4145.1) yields 4.21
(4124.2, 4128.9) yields 4.14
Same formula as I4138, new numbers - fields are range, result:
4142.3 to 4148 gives 4.742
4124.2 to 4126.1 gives 4.634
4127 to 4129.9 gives 4.299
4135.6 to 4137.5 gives 4.97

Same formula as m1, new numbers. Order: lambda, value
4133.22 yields 3.628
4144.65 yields 3.981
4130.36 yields 4.594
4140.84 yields 4.367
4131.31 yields 4.244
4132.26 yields 4.272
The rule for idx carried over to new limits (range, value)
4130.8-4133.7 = 4.05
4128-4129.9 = 4.15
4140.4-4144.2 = 4.3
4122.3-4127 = 4.39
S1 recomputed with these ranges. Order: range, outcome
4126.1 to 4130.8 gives 4.09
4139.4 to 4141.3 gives 4.76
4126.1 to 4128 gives 3.8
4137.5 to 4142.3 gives 4.61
